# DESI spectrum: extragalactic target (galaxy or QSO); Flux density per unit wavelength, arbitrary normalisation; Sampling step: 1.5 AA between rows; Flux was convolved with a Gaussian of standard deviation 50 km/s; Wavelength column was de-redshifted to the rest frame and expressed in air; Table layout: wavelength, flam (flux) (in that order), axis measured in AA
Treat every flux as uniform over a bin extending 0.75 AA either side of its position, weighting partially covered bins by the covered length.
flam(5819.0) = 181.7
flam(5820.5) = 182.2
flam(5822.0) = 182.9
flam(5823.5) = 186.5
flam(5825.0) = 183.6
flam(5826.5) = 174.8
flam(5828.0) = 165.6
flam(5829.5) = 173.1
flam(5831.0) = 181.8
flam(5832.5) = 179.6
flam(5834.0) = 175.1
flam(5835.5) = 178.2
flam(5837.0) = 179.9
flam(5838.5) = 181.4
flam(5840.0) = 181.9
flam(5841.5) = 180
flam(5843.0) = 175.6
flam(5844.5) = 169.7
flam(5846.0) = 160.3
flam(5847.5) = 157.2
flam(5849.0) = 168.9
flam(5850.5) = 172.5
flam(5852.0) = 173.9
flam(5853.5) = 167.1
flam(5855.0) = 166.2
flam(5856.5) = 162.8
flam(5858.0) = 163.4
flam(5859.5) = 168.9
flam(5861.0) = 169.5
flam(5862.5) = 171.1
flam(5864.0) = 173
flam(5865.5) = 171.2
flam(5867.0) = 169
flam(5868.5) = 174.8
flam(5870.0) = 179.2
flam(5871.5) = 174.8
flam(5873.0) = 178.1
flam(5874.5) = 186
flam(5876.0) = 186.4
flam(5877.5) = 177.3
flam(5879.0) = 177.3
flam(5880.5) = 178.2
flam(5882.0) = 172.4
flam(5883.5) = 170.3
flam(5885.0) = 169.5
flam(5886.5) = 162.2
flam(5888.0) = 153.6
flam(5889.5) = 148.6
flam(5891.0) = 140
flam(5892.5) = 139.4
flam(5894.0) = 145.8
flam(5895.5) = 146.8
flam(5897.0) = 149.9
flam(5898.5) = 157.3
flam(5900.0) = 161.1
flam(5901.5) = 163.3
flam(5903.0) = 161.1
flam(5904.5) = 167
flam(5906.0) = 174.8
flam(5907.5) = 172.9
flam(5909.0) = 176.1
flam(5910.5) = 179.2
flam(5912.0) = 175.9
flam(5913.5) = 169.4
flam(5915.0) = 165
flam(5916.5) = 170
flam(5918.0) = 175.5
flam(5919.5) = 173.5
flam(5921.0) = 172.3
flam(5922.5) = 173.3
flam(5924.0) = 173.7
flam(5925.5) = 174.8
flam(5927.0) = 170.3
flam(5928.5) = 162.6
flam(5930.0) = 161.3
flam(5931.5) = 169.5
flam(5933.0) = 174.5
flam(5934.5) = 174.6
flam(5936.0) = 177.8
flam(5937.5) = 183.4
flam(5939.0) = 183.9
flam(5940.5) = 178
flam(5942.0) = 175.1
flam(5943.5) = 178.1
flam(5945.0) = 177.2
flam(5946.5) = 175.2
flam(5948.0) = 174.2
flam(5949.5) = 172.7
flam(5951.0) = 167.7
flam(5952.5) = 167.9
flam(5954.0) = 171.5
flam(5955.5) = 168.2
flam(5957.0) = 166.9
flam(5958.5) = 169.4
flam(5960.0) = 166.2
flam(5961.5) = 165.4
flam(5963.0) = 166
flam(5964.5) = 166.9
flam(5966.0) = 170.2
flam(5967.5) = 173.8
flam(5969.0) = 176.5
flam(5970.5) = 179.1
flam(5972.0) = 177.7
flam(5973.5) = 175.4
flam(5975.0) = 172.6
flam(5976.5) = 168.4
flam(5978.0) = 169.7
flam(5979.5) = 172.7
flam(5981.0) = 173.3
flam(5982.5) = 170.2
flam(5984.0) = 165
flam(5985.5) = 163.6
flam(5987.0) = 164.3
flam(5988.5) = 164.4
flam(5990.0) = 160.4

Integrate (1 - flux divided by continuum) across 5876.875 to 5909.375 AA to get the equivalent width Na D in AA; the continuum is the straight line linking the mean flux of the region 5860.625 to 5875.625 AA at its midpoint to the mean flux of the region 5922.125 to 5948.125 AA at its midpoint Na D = 2.4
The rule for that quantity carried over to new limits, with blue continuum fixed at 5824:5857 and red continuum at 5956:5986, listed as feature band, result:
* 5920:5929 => 0.00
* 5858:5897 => 1.27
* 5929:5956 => -0.44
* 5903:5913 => -0.08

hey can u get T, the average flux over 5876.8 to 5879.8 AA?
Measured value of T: 177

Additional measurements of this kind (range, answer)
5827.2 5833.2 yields 175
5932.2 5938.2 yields 177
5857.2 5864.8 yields 169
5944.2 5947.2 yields 176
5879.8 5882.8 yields 175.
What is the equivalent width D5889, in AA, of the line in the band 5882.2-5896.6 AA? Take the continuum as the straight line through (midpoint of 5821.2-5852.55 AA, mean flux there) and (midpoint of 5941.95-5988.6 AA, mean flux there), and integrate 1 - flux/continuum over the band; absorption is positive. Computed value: 1.7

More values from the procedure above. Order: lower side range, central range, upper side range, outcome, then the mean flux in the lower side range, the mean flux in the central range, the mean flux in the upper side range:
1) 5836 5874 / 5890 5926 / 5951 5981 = 1.4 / 172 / 165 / 171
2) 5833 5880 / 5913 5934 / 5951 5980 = 0.1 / 173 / 170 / 171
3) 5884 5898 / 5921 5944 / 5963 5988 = -1.9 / 151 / 174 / 171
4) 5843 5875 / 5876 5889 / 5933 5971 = 0.0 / 170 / 171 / 173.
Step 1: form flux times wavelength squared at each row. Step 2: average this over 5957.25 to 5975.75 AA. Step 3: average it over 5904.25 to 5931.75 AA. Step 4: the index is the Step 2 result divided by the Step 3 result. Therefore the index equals 1.02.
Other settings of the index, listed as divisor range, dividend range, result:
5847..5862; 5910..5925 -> 1.05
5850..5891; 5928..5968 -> 1.03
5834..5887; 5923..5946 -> 1.03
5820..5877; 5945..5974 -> 1.02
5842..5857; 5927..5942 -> 1.07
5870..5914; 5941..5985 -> 1.06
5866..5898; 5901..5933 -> 1.04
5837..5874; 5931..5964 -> 1.04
